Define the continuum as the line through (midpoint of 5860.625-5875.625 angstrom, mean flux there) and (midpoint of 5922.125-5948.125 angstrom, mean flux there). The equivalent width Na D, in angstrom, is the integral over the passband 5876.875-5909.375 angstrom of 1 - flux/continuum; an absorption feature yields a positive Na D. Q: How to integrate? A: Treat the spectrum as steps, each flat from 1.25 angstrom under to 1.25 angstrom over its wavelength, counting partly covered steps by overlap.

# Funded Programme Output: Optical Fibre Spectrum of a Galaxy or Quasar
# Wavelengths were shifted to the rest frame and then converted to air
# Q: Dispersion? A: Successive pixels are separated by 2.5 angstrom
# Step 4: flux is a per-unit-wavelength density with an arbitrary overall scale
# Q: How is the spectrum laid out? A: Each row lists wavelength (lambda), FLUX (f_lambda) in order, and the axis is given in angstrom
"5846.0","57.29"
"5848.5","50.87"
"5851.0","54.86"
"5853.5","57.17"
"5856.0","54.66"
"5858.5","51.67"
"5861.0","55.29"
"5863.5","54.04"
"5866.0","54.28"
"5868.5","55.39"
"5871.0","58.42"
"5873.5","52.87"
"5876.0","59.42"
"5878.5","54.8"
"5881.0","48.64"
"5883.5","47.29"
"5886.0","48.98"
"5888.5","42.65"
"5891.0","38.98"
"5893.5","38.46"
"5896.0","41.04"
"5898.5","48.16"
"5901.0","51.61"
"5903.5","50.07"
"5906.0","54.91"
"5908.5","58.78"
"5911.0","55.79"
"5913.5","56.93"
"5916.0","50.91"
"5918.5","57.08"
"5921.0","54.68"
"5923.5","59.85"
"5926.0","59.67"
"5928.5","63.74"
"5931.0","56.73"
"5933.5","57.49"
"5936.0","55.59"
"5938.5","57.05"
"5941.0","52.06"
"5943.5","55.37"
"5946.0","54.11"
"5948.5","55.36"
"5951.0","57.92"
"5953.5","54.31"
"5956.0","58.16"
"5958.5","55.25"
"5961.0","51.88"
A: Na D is 4.6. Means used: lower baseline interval 55.3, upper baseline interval 57.1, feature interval 48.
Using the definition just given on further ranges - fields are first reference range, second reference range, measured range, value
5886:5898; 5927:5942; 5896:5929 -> -3.8 angstrom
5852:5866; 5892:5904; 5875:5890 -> -0.2 angstrom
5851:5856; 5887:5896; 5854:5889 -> -3.3 angstrom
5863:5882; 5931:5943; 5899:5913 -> 0.3 angstrom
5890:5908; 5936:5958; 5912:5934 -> -2.7 angstrom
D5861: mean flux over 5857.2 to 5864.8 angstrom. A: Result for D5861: 53.7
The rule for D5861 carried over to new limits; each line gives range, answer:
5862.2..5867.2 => 54.2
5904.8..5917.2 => 55.5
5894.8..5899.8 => 44.7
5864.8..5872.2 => 56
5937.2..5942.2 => 54.6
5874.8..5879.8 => 57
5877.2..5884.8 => 50.3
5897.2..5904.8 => 49.9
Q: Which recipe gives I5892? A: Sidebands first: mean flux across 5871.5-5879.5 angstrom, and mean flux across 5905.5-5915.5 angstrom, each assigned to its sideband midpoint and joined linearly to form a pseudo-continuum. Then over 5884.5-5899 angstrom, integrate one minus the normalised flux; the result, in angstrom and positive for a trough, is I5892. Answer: 3.4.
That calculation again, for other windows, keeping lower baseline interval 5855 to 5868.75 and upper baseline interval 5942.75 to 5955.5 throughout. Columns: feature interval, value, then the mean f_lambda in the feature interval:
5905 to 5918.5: -0.2 angstrom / 55.6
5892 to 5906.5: 2.1 angstrom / 46.8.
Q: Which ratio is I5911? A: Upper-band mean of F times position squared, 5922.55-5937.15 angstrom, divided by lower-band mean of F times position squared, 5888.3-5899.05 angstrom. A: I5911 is 1.44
